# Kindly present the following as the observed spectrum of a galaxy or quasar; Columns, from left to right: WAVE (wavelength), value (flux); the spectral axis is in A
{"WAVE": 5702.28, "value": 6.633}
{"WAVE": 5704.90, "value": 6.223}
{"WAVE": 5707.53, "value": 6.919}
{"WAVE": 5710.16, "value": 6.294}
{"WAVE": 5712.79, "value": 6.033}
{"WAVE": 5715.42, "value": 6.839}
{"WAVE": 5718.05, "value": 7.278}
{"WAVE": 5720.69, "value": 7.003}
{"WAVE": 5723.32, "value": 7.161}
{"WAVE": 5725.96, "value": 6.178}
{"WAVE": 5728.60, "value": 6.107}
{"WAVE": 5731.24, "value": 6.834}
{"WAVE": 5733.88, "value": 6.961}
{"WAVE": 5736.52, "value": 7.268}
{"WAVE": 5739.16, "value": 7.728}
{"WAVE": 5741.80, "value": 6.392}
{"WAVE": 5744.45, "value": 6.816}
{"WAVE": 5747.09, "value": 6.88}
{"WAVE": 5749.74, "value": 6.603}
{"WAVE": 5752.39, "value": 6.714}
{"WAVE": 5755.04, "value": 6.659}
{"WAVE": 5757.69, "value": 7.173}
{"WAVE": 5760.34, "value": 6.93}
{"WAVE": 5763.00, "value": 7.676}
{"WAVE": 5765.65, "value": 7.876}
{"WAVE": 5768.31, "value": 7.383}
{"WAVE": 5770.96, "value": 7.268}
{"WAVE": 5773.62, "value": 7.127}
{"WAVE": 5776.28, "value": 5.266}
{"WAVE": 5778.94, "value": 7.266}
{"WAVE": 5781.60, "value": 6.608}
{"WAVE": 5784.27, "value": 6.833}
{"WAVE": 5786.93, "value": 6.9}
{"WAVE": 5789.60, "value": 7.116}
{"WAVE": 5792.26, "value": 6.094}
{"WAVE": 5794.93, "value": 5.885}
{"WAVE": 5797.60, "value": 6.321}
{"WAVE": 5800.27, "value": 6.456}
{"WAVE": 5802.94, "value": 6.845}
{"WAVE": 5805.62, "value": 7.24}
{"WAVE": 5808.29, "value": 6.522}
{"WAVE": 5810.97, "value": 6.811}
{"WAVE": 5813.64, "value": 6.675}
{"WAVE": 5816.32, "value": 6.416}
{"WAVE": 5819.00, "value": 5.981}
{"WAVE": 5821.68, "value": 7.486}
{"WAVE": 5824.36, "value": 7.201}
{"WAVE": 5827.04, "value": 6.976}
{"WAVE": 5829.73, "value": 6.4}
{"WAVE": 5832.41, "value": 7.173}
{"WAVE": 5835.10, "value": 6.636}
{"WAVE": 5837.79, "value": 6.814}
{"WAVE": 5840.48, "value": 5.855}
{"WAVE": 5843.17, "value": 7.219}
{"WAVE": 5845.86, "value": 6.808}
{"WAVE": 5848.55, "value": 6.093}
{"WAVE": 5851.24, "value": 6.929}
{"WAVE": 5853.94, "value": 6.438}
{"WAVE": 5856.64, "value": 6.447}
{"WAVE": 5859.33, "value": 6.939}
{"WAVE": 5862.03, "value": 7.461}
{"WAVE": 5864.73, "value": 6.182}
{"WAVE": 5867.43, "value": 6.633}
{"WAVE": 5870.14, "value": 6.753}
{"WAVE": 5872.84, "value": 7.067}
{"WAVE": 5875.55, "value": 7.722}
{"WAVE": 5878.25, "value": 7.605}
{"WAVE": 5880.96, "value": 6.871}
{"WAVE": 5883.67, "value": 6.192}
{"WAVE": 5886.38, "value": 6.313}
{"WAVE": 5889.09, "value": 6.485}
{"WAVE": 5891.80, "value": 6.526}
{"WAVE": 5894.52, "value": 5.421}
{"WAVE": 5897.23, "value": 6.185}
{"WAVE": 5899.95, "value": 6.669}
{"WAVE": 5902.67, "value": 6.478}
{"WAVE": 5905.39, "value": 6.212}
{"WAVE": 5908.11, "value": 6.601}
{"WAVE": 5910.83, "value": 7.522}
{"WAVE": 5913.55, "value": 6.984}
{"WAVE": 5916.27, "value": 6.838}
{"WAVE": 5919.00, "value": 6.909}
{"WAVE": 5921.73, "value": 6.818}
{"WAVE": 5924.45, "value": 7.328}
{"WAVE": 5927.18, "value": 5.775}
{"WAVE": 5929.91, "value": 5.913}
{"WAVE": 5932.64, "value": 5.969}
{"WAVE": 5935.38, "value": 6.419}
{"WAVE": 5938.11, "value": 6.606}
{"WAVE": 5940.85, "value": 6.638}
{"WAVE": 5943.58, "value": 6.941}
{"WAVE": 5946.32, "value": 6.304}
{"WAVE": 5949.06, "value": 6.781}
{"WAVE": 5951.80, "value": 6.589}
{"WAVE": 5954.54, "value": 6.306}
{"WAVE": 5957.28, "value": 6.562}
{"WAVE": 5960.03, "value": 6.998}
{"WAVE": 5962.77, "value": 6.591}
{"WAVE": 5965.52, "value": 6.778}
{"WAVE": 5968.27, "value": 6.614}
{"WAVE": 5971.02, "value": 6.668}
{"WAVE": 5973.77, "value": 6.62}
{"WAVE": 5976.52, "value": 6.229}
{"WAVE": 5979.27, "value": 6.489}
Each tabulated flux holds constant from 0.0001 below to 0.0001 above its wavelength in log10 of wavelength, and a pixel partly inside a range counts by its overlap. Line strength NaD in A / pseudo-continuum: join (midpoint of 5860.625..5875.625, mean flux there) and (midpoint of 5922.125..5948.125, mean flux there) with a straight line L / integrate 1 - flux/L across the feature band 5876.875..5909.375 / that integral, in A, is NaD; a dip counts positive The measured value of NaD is 1.3 A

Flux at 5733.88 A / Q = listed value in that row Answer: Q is 6.961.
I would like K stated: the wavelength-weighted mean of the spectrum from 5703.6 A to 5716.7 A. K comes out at 6.46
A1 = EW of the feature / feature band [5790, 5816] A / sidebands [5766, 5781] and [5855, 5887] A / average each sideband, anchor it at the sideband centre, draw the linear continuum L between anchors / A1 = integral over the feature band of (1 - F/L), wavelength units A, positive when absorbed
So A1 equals 1.3 A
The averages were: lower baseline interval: 6.92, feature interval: 6.56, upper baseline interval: 6.86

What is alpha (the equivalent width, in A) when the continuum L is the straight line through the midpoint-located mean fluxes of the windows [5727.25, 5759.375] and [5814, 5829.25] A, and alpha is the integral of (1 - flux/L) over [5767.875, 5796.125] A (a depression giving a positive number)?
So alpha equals 0.5 A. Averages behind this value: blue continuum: 6.85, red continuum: 6.78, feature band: 6.69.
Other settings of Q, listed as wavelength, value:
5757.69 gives 7.173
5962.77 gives 6.591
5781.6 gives 6.608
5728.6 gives 6.107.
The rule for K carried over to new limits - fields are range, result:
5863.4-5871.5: 6.52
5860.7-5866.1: 6.82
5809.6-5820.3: 6.47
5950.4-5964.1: 6.61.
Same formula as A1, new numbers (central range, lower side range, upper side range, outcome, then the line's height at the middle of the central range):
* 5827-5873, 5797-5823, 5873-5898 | -0.30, 6.65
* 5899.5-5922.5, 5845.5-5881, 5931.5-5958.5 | -0.44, 6.66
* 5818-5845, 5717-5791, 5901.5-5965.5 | 0.03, 6.79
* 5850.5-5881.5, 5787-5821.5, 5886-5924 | -1.58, 6.59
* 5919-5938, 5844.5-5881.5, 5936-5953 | 0.72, 6.68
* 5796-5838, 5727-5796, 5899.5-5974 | 0.28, 6.79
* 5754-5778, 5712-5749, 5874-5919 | -0.89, 6.79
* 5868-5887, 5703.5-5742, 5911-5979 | -0.83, 6.65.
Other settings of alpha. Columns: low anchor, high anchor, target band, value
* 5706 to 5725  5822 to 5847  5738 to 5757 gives -0.1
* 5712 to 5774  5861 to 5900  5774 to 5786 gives 0.6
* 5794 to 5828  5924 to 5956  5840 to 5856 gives 0.1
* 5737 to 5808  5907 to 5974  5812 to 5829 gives 0.0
